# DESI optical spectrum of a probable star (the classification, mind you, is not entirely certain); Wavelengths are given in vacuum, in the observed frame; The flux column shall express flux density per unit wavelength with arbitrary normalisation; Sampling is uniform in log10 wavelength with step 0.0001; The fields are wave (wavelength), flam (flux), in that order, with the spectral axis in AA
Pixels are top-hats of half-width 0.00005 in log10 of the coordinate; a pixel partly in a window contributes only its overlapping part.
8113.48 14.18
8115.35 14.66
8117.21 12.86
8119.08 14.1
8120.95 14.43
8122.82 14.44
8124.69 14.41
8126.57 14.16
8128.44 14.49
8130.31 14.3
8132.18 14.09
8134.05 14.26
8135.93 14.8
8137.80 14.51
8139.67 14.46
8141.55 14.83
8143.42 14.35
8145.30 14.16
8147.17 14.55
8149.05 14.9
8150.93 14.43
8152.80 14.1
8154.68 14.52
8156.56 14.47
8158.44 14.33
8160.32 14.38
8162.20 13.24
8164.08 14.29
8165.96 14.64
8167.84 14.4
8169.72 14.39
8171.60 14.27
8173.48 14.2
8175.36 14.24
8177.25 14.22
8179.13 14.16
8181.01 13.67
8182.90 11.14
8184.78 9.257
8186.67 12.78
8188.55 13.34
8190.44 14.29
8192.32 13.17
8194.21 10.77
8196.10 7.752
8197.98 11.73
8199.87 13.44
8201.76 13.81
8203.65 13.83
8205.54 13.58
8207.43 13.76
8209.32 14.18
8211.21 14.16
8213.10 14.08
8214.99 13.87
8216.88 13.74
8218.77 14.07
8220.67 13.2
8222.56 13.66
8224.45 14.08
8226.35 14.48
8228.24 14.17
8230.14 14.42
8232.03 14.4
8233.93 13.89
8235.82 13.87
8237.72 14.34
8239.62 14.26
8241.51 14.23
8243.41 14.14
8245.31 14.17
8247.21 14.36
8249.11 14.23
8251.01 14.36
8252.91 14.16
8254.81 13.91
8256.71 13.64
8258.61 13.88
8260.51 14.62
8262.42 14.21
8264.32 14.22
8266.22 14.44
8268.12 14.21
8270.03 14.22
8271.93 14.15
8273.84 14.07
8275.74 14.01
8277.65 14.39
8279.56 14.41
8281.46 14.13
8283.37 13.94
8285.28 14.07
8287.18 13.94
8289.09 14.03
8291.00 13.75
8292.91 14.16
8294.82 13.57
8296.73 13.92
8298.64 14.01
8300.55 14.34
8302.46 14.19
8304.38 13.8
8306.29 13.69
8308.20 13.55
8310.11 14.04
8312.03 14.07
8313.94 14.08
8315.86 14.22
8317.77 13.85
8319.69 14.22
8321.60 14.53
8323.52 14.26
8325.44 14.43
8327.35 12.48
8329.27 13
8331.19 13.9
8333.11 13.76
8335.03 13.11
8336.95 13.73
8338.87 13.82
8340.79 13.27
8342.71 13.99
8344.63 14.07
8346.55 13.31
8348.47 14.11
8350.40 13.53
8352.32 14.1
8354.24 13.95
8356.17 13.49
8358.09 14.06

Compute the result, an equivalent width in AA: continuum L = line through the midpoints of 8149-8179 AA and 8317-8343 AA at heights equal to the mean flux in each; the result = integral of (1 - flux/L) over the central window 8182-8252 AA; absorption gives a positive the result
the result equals 3.33 AA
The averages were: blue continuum 14.3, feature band 13.4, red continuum 13.7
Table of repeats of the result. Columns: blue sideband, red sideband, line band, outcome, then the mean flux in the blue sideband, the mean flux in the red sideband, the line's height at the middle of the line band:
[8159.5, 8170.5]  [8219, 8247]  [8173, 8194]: 1.7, 14.2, 14.1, 14.2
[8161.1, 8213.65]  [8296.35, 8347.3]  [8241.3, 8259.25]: -0.8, 13.2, 13.8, 13.5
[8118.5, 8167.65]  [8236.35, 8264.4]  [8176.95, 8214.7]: 3.8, 14.4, 14.2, 14.3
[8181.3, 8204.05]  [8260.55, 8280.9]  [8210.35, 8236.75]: -2.1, 12.1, 14.2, 13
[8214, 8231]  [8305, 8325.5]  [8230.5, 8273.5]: -0.6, 14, 14.1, 14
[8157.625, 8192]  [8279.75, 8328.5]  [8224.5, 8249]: -0.8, 13.6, 14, 13.8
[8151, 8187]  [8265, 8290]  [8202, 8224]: 0.1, 13.8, 14.2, 13.9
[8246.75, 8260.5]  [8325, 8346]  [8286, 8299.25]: -0.1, 14.1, 13.6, 13.9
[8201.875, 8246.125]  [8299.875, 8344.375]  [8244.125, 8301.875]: -0.8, 14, 13.8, 13.9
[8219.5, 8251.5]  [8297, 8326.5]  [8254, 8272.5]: -0.1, 14.1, 14.1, 14.1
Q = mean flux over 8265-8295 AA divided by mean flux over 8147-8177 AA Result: 0.99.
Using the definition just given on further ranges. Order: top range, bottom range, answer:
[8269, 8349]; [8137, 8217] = 1.02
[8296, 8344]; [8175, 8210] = 1.09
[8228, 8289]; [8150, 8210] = 1.06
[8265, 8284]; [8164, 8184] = 1.02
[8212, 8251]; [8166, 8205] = 1.08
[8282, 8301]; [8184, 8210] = 1.11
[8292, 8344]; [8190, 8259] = 1.01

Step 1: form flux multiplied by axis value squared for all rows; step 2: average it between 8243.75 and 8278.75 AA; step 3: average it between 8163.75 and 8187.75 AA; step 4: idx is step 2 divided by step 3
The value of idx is 1.07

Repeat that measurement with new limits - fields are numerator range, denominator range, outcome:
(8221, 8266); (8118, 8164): 1.01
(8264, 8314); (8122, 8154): 1.01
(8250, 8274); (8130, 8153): 1.01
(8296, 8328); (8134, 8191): 1.04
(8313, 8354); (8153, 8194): 1.05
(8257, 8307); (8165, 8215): 1.09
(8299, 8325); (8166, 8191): 1.08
